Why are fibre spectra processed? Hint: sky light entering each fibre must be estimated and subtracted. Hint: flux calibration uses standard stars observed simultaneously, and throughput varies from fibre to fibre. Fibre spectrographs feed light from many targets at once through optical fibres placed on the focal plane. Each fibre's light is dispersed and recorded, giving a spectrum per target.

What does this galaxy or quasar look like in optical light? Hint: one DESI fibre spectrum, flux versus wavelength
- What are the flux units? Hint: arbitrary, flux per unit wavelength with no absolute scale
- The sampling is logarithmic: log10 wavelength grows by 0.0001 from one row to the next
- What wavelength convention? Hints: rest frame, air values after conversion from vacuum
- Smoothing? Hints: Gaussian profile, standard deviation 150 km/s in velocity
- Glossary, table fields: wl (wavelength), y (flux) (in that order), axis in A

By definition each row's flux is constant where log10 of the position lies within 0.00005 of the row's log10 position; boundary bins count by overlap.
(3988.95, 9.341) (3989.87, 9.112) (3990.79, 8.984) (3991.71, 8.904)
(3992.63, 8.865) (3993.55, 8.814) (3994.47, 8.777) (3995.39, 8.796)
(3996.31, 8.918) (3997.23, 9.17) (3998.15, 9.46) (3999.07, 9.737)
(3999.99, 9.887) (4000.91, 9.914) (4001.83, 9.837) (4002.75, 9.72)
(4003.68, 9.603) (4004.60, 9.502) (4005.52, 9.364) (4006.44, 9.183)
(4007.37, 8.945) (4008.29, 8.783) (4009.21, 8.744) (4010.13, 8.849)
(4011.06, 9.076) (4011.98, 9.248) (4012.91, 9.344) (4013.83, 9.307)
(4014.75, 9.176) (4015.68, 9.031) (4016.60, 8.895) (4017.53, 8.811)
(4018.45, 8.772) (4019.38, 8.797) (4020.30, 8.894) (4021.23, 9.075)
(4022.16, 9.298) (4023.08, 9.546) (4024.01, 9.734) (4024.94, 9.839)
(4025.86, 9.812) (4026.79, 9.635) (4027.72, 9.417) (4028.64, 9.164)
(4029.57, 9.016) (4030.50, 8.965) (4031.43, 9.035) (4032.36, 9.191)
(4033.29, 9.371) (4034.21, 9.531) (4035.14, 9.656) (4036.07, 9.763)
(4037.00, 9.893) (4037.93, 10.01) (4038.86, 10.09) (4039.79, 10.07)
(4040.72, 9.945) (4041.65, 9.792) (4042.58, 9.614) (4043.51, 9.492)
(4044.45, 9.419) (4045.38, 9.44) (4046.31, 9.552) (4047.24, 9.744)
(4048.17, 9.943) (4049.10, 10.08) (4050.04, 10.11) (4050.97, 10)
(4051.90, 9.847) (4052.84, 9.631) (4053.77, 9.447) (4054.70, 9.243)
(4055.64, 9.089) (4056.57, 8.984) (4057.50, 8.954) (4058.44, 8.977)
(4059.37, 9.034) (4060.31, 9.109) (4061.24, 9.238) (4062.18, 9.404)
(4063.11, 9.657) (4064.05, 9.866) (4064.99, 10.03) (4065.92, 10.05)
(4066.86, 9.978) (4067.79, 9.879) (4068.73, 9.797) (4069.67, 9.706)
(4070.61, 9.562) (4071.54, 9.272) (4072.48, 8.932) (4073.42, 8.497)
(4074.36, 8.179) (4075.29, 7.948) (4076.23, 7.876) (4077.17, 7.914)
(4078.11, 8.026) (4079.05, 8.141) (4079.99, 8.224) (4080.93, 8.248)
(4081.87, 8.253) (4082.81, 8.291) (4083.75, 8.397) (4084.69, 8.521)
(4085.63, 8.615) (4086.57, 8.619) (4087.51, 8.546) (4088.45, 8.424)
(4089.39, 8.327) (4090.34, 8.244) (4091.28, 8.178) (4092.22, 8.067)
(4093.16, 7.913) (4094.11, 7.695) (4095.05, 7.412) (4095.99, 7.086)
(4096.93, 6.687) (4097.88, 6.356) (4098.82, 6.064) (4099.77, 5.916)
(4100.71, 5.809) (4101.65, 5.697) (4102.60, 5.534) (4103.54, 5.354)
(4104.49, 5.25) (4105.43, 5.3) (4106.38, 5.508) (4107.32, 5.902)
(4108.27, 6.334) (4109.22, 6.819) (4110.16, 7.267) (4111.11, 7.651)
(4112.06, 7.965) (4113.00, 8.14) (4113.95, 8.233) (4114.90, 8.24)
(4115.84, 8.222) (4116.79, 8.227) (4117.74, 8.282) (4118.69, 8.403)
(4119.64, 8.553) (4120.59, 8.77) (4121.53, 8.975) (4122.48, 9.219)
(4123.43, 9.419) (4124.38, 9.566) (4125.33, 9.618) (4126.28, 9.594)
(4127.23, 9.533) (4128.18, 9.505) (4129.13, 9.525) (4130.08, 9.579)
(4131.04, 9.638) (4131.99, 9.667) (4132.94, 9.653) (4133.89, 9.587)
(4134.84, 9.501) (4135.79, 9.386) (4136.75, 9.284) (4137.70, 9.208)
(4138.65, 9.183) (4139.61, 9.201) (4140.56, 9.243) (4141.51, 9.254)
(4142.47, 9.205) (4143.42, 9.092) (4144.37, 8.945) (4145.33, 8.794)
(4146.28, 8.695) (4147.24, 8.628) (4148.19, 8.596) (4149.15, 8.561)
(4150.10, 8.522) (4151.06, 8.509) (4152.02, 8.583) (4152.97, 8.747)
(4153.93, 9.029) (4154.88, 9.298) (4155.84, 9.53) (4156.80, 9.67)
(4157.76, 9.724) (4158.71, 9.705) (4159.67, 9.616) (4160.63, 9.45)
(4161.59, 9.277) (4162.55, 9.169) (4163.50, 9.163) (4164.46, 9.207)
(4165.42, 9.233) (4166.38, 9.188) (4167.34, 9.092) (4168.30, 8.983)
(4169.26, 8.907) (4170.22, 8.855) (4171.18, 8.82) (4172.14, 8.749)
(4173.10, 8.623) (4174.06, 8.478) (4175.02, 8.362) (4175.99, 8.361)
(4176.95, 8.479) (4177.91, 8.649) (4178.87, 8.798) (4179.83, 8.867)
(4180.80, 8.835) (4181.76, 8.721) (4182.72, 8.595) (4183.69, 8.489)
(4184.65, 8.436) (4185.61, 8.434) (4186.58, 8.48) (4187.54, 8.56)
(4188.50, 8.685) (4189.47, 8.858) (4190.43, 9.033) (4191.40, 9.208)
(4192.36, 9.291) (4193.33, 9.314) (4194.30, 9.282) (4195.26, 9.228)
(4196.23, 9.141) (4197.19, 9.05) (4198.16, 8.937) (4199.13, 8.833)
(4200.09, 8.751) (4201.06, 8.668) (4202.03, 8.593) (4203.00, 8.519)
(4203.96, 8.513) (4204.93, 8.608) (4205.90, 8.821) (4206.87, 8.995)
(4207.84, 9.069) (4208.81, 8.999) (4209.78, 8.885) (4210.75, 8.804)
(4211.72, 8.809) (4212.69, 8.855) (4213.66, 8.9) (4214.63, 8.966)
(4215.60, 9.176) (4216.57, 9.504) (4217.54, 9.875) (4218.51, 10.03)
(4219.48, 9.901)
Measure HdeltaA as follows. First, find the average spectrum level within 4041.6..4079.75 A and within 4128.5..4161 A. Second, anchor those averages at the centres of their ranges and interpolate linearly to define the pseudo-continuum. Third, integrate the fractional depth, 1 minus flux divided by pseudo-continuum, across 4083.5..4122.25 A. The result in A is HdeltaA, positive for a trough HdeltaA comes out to 7.7 A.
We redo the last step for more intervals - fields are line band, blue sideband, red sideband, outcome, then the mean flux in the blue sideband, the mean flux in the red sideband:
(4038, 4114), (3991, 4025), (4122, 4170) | 6.7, 9.2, 9.23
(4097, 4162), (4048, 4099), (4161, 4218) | 3.1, 8.74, 8.88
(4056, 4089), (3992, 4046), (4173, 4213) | 1.0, 9.34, 8.78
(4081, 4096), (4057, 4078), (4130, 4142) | 1.7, 9.16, 9.4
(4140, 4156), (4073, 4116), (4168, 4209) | -1.3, 7.42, 8.78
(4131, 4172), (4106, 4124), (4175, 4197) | -3.8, 7.93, 8.8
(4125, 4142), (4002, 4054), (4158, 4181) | -0.7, 9.43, 8.96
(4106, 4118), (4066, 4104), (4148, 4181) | 1.3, 7.97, 8.96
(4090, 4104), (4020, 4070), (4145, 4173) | 3.8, 9.56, 9.04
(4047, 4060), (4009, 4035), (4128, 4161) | -0.4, 9.21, 9.2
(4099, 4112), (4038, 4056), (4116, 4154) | 4.5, 9.72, 9.08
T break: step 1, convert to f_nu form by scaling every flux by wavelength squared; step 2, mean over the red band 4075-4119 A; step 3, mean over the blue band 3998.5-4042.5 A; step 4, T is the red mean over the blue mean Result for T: 0.82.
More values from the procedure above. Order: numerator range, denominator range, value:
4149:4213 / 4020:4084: 1.02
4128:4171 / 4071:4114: 1.27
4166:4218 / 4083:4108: 1.31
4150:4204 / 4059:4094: 1.07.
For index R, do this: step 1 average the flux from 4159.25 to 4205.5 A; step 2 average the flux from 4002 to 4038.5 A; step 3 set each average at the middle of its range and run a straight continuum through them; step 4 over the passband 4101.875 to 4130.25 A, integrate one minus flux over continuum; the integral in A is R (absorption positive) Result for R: 3.5 A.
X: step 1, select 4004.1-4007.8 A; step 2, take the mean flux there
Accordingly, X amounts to 9.25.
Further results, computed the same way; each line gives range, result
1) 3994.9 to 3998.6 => 9.08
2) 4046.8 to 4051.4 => 9.98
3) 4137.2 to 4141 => 9.21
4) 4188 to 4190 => 8.79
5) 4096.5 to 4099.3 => 6.34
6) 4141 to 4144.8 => 9.14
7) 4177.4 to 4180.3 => 8.79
